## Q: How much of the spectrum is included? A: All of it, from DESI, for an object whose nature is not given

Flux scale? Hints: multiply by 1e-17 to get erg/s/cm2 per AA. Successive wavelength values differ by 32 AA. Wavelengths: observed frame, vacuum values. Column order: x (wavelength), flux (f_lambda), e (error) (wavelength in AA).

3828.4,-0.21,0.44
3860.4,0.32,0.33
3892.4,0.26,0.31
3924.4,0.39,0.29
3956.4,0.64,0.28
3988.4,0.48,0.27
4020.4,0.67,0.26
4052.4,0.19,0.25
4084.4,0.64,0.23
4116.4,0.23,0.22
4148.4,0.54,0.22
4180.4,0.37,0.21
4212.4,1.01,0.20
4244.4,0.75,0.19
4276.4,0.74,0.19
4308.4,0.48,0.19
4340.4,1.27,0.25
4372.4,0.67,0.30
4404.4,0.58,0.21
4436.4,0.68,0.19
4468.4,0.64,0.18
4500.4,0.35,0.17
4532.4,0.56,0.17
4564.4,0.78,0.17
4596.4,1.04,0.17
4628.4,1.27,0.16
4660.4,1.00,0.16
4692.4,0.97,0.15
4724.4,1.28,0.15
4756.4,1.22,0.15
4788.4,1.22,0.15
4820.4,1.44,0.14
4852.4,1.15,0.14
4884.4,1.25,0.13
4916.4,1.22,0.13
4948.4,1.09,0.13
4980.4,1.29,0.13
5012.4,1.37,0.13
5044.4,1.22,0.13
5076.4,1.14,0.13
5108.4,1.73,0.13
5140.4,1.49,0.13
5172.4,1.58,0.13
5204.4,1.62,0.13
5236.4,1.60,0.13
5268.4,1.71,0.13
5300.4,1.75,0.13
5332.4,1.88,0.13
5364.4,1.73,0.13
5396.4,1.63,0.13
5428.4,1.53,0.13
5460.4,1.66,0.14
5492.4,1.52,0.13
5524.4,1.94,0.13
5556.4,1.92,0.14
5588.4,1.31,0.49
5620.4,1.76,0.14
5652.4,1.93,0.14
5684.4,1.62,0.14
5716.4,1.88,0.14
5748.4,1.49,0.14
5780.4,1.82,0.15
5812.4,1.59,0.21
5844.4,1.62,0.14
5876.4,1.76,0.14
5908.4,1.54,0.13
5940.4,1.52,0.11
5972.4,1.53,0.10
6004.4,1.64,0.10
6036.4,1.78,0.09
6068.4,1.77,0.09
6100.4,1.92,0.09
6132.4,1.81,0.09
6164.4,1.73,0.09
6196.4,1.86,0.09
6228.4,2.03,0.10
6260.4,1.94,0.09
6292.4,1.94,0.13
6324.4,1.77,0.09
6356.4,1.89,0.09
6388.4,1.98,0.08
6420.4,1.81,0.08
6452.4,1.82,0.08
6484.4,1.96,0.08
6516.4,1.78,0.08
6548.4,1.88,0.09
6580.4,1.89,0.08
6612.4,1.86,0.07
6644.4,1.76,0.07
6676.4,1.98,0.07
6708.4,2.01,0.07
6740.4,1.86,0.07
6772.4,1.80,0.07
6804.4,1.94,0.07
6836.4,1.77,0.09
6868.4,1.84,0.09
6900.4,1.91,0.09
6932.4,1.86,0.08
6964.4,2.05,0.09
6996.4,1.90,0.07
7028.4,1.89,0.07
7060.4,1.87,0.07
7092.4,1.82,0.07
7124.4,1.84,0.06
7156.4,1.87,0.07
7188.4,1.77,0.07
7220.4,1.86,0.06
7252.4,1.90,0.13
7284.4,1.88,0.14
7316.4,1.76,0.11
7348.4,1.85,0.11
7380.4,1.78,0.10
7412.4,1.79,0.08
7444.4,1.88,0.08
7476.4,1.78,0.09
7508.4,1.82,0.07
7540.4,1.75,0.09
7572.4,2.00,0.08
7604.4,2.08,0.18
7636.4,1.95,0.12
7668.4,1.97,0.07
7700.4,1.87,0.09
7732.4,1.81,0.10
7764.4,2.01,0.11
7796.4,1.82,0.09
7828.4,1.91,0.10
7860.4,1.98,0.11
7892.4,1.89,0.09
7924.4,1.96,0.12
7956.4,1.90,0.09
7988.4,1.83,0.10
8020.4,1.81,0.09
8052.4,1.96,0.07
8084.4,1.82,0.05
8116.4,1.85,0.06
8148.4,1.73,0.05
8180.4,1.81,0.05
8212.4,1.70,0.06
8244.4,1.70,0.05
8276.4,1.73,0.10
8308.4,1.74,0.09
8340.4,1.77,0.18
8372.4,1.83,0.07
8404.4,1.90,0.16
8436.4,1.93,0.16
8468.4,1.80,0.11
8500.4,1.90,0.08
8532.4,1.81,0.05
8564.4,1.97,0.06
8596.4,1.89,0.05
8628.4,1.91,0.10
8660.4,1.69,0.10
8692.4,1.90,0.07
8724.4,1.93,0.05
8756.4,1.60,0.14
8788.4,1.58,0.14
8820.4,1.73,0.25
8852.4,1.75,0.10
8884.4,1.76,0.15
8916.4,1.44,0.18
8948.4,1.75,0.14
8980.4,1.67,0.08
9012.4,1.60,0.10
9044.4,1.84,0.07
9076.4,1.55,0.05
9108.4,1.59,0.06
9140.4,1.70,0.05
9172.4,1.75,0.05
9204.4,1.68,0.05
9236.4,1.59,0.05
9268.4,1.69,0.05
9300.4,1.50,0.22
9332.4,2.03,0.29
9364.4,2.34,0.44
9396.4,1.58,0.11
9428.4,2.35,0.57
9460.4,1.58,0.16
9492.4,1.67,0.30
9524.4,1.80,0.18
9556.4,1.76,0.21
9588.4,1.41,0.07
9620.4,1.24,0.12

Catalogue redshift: 0.15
